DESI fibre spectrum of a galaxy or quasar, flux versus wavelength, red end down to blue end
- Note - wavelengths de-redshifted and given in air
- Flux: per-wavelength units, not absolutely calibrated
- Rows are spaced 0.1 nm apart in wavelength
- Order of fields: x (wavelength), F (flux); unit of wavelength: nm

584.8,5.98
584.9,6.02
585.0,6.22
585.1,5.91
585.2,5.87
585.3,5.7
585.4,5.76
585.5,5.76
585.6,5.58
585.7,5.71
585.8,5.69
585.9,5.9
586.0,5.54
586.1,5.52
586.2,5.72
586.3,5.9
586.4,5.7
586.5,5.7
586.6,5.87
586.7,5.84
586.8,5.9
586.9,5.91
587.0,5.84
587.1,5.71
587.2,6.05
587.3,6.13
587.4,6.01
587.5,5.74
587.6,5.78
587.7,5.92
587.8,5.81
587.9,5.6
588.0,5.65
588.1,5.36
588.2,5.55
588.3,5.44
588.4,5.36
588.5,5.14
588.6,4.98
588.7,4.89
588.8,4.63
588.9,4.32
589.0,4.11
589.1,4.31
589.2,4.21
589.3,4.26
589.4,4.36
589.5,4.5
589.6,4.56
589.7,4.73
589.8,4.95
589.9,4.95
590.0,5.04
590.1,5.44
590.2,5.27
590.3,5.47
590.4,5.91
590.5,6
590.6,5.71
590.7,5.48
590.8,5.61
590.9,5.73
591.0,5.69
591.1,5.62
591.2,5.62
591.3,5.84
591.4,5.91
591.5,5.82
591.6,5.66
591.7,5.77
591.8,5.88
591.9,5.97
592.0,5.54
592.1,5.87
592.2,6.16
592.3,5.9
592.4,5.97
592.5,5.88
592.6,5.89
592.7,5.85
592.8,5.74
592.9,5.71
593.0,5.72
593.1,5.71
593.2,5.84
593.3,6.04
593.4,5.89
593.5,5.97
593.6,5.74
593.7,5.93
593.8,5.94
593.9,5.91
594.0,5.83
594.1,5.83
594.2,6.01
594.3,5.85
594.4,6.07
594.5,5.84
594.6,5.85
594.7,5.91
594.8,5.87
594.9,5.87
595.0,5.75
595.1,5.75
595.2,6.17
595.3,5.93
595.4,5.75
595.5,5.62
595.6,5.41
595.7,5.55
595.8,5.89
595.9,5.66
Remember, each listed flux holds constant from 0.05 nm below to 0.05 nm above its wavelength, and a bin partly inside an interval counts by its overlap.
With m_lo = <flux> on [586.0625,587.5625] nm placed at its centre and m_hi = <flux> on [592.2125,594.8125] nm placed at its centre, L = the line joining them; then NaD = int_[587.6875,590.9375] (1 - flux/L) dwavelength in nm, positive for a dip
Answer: 0.41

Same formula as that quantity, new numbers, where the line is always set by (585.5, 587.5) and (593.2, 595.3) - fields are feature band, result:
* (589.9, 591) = 0.06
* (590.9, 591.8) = 0.02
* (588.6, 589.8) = 0.28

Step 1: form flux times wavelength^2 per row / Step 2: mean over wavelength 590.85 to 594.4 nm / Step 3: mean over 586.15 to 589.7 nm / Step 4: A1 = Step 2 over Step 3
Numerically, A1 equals 1.1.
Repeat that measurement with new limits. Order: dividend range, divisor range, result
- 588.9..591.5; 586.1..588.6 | 0.91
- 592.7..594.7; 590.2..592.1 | 1.03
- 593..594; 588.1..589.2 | 1.23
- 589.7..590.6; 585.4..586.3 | 0.96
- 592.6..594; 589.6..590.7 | 1.11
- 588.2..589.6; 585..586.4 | 0.82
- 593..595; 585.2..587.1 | 1.05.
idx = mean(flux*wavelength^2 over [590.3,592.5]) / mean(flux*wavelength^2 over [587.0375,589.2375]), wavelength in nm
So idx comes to 1.10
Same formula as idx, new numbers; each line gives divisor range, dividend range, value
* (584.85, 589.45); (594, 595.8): 1.09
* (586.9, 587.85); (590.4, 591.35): 0.98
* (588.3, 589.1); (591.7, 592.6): 1.24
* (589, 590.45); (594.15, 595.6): 1.23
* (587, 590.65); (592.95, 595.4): 1.15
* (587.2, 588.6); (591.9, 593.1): 1.05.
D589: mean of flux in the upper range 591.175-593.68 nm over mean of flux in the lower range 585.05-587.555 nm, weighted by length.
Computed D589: 1.0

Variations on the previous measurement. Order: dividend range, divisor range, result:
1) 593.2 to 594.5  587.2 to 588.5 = 1.04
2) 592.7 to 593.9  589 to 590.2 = 1.25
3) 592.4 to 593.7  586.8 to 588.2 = 1.01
